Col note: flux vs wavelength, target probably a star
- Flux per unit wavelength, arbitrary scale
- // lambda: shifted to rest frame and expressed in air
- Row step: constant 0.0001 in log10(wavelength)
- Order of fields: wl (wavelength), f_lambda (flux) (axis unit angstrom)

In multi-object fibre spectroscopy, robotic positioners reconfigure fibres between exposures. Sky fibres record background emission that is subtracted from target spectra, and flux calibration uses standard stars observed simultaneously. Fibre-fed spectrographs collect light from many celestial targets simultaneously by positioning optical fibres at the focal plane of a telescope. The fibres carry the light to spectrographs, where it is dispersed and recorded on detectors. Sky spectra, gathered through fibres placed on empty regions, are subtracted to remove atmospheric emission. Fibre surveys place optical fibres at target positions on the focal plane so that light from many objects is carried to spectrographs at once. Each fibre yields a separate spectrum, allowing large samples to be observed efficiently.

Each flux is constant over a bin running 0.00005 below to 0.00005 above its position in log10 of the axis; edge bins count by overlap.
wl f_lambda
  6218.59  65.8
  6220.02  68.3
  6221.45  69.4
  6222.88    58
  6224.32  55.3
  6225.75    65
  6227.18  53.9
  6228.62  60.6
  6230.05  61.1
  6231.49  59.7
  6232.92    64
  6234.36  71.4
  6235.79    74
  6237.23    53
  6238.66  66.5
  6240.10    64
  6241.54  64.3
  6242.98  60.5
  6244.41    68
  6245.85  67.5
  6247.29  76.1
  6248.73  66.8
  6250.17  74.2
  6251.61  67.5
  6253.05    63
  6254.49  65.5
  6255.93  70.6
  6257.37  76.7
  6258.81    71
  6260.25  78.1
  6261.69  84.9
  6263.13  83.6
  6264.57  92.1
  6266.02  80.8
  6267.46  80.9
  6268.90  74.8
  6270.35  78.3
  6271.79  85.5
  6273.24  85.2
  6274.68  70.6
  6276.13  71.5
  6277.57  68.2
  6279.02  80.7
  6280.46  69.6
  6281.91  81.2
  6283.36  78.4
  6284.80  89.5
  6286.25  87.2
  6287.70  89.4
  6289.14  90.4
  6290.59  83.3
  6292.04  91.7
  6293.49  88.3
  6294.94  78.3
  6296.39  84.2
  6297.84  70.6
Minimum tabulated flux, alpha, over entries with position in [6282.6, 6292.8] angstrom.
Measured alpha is 78.4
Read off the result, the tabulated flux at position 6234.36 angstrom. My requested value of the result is 71.4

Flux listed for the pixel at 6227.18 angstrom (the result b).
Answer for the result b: 53.9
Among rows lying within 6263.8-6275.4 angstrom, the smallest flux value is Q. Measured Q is 70.6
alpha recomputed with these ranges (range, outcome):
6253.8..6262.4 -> 65.5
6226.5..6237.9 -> 53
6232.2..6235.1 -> 64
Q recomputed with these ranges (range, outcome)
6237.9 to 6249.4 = 60.5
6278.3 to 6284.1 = 69.6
